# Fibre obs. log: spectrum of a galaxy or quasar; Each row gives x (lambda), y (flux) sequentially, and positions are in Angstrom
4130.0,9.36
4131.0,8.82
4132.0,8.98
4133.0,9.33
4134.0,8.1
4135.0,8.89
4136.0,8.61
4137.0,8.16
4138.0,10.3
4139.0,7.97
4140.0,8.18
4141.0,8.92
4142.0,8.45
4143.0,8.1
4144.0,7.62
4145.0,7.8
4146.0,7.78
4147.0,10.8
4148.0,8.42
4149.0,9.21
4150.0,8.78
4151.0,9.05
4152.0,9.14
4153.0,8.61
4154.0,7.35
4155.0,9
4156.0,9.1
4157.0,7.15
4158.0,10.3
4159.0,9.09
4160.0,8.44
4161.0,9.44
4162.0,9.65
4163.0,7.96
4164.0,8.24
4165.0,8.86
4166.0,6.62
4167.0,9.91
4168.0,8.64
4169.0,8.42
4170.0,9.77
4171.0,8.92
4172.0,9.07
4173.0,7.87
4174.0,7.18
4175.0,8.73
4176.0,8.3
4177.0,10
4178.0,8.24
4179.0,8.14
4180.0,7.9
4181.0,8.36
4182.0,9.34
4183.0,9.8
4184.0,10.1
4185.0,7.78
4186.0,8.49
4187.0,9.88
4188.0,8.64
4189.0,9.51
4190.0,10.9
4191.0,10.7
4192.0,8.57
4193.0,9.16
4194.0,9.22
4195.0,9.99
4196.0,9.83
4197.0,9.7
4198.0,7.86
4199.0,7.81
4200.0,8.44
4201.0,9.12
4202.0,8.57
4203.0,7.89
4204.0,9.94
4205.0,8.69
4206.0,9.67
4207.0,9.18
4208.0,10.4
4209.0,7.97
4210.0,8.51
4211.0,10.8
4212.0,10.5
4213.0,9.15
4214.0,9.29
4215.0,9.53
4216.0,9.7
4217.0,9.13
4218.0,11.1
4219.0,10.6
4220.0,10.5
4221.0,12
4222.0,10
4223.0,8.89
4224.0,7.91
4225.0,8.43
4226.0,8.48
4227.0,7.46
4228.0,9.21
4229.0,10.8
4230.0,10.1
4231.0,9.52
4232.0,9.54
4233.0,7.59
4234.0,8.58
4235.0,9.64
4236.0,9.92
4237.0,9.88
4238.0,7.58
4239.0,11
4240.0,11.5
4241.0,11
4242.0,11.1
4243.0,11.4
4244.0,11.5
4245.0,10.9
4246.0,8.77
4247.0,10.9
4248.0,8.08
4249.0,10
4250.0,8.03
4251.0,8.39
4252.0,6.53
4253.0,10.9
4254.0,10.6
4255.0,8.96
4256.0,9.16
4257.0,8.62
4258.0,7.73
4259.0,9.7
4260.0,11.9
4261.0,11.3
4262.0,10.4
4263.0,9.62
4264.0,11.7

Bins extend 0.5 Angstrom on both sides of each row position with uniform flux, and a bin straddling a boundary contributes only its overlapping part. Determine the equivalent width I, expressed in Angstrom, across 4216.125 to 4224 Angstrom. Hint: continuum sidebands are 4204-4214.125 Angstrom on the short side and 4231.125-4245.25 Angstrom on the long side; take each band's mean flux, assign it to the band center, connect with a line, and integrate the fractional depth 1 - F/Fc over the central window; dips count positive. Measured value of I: -0.4 Angstrom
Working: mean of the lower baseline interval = 9.45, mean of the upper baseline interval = 10.1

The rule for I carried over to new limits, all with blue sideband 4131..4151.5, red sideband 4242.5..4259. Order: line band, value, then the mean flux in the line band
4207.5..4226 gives -1.0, 9.66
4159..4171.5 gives 0.1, 8.75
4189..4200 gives -0.4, 9.34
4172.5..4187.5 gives 0.4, 8.67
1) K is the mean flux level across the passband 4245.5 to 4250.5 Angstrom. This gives 9.16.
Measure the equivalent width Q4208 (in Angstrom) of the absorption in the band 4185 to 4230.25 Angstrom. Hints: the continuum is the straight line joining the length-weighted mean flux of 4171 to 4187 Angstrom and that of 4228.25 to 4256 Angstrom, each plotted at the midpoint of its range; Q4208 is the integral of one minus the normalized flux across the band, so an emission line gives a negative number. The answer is -1.1 Angstrom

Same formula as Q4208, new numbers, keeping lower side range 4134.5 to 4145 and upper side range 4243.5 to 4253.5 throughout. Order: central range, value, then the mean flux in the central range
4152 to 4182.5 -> 0.31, 8.63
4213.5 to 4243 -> -1.45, 9.68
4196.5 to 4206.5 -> 0.26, 8.77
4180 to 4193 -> -0.58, 9.28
